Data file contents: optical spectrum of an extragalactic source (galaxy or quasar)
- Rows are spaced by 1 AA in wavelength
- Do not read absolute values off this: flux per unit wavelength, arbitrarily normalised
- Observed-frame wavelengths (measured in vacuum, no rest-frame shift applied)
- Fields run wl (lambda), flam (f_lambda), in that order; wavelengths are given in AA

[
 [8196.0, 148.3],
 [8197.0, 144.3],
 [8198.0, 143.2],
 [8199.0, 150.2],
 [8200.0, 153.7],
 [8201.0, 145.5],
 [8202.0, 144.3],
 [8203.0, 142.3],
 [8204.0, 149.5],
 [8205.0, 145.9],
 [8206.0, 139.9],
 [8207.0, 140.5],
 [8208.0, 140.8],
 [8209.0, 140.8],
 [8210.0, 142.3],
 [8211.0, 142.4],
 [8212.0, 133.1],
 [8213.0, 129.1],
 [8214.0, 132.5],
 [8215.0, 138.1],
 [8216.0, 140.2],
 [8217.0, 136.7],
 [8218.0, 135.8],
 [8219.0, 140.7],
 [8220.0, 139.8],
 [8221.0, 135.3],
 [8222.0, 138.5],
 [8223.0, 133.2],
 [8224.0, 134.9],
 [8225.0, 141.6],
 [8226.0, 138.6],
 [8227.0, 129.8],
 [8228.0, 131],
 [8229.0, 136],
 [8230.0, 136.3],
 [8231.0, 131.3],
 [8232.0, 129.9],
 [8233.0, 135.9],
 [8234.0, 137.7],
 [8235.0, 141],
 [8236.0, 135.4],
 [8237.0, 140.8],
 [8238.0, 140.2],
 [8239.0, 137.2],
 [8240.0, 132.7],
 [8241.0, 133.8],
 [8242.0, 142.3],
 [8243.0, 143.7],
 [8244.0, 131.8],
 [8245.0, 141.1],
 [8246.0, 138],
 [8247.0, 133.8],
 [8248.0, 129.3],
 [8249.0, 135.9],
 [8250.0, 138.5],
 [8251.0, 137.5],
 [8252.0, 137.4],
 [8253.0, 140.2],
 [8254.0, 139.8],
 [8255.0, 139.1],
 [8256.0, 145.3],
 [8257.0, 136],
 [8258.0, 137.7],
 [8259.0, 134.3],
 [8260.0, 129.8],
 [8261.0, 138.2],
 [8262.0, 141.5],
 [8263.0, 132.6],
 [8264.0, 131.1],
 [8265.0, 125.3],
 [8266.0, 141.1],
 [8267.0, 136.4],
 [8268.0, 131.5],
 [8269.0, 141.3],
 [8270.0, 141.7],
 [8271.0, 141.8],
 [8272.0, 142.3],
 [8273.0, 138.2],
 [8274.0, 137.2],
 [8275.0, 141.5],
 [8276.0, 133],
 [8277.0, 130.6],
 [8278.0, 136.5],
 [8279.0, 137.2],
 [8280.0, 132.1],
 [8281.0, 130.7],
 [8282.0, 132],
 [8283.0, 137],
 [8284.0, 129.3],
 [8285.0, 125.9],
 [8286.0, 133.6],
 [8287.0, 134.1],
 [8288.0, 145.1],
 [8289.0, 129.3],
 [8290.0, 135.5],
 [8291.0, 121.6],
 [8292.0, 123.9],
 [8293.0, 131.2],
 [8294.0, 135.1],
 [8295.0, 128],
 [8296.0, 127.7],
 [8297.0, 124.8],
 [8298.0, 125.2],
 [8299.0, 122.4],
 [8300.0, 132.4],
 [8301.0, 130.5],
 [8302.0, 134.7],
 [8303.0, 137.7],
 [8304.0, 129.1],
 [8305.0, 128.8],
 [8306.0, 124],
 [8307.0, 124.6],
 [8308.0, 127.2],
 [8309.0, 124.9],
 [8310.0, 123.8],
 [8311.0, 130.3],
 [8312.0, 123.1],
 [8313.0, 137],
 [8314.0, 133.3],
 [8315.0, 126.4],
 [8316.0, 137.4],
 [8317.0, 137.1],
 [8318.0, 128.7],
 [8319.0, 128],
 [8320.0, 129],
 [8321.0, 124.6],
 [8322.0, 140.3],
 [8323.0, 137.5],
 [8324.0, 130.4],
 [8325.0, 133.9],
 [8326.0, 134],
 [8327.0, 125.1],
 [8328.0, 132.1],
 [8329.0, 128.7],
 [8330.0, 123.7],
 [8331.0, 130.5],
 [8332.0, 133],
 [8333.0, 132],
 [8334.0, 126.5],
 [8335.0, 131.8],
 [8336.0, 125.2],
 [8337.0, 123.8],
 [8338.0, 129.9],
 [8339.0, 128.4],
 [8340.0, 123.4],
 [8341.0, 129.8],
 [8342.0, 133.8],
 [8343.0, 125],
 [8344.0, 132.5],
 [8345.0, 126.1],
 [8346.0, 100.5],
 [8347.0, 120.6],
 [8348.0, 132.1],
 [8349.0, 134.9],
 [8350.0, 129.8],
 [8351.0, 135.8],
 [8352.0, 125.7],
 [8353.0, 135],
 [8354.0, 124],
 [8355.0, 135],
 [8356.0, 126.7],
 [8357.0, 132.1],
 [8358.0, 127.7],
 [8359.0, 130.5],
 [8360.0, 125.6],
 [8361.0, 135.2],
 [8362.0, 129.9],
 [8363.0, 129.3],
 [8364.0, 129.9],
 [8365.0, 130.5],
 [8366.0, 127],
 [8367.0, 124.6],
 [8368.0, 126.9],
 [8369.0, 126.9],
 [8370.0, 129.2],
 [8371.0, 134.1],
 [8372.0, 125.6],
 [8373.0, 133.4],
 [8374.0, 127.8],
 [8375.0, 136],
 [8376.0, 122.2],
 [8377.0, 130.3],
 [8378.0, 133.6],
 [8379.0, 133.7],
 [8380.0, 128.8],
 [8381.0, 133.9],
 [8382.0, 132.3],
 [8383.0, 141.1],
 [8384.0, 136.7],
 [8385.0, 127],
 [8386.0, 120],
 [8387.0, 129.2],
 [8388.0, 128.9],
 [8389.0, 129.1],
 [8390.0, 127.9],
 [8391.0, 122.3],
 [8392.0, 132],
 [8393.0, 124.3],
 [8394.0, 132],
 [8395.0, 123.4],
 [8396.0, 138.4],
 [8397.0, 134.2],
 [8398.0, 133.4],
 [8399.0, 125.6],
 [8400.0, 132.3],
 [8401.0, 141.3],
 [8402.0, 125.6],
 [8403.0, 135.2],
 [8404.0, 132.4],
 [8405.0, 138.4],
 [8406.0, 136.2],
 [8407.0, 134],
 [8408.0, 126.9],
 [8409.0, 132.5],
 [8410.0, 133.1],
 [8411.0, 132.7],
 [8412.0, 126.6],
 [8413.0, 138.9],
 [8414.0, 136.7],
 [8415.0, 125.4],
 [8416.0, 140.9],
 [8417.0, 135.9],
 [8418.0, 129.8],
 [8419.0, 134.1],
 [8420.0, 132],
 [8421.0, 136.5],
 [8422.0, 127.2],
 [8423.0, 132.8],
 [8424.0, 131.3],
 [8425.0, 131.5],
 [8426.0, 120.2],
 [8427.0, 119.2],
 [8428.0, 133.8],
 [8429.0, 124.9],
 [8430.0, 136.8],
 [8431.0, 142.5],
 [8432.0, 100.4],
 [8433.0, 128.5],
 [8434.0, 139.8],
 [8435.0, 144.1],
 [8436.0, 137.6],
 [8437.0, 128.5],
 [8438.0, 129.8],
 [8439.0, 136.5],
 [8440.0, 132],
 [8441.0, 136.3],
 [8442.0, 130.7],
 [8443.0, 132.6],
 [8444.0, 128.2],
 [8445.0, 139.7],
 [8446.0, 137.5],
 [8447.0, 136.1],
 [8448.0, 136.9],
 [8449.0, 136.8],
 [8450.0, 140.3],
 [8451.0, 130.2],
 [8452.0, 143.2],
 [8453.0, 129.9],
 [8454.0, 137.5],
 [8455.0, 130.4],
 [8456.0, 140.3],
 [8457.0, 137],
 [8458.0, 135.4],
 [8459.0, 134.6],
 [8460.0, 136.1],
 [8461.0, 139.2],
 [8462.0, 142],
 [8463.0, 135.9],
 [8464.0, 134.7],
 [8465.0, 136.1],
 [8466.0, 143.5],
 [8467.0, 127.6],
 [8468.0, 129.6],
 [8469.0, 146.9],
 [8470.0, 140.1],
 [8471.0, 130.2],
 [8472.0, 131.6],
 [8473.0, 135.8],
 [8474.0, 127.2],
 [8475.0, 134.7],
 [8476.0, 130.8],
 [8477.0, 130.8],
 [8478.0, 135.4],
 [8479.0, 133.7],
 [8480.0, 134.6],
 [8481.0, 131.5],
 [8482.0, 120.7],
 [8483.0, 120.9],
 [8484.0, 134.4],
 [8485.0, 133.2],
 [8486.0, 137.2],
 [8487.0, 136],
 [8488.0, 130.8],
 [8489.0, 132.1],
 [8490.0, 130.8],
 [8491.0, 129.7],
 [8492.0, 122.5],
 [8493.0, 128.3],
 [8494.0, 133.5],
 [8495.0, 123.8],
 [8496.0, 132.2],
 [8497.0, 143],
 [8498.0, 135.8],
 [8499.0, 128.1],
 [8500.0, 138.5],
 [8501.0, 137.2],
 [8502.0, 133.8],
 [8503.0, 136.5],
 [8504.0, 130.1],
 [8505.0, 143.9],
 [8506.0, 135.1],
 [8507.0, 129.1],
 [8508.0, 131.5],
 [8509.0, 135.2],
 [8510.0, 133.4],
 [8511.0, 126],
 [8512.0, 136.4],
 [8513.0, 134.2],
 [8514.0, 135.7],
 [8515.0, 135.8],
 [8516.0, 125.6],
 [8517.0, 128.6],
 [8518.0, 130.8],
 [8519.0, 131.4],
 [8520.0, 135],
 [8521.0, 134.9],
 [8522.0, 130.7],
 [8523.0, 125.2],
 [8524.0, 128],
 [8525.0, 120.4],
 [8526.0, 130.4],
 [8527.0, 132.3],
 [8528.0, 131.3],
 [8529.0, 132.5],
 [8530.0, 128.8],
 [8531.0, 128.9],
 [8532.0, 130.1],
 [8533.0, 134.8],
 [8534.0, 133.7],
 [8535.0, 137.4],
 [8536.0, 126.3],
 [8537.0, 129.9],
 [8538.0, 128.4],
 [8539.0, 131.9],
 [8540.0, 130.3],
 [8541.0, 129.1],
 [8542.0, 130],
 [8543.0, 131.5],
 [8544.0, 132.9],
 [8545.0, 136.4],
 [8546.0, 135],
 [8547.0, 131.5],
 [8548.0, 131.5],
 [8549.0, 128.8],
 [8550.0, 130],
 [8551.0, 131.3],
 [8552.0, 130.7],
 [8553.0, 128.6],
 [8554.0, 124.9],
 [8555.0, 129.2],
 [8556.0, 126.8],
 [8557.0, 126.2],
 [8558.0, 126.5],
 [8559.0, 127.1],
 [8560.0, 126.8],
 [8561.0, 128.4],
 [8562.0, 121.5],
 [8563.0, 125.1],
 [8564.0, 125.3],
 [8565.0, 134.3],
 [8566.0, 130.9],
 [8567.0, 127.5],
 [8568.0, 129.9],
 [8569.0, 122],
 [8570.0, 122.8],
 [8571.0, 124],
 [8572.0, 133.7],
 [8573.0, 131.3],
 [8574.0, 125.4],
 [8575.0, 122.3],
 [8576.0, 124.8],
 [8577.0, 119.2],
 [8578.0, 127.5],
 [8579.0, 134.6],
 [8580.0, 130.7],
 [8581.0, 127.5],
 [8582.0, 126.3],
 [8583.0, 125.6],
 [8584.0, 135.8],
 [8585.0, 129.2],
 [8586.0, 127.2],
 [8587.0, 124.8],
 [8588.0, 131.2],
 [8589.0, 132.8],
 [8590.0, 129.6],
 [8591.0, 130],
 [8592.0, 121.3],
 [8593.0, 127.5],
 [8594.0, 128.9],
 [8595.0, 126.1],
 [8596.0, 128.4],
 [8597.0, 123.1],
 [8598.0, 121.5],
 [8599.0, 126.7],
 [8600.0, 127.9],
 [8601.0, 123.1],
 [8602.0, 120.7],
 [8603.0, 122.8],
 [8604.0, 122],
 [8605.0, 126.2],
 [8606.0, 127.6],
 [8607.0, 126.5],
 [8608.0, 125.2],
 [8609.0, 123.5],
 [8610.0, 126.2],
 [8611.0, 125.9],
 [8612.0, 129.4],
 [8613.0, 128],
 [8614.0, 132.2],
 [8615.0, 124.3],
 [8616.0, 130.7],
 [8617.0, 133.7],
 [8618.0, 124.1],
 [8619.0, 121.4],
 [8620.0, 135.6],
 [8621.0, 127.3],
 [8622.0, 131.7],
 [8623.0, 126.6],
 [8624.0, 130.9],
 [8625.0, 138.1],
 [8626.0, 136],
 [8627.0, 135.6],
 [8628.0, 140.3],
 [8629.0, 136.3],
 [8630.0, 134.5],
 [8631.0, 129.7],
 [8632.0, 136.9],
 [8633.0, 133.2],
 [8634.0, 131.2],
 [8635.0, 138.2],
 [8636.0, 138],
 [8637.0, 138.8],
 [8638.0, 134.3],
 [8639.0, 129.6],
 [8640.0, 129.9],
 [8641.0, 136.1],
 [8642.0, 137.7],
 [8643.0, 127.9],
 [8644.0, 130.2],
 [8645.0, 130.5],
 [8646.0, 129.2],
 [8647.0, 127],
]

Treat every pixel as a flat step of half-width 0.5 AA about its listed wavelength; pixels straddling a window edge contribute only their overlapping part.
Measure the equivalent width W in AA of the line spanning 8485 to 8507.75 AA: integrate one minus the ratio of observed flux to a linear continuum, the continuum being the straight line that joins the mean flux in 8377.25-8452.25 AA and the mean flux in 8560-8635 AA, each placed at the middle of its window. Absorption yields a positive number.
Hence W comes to -0.5 AA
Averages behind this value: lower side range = 132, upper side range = 128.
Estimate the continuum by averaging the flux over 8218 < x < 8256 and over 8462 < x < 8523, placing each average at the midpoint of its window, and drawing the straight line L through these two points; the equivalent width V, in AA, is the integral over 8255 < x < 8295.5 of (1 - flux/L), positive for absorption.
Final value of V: 0.46 AA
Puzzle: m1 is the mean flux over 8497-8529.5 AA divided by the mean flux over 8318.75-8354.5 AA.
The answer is 1.0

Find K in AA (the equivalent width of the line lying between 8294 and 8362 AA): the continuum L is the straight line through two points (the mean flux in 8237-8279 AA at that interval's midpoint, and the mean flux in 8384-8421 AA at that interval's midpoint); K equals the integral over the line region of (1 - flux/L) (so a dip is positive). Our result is 2.6 AA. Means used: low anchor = 137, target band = 129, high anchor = 131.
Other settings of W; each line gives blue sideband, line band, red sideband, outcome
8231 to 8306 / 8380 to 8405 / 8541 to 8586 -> 0.2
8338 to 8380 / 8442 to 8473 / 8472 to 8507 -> -1.0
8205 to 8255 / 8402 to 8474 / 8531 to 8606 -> -1.1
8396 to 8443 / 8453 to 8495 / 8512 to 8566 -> -0.7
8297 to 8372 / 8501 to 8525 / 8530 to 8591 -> -0.6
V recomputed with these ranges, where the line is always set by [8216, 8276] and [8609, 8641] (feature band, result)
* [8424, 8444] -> 0.5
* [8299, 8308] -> 0.4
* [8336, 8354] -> 1.1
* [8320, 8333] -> 0.5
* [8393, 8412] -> 0.4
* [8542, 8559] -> 0.4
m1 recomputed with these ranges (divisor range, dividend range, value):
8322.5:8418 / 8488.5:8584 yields 1.00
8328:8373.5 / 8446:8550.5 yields 1.03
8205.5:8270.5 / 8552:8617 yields 0.93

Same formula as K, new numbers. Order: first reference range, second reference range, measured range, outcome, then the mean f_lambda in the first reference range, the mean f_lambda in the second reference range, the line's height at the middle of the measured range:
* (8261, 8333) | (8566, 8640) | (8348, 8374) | 0.3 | 132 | 129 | 131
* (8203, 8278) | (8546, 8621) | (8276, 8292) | 0.4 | 137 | 127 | 136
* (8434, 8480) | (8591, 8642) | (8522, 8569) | 0.9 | 135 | 130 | 132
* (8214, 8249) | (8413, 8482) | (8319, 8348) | 1.5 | 136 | 134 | 135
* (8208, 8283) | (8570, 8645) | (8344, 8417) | 1.9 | 137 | 129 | 134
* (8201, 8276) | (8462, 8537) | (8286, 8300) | 0.7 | 138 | 132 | 136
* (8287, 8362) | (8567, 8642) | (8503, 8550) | -0.9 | 129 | 129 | 129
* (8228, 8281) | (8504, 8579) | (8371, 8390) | 0.4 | 137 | 130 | 134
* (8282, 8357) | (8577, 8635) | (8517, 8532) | -0.1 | 129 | 129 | 129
